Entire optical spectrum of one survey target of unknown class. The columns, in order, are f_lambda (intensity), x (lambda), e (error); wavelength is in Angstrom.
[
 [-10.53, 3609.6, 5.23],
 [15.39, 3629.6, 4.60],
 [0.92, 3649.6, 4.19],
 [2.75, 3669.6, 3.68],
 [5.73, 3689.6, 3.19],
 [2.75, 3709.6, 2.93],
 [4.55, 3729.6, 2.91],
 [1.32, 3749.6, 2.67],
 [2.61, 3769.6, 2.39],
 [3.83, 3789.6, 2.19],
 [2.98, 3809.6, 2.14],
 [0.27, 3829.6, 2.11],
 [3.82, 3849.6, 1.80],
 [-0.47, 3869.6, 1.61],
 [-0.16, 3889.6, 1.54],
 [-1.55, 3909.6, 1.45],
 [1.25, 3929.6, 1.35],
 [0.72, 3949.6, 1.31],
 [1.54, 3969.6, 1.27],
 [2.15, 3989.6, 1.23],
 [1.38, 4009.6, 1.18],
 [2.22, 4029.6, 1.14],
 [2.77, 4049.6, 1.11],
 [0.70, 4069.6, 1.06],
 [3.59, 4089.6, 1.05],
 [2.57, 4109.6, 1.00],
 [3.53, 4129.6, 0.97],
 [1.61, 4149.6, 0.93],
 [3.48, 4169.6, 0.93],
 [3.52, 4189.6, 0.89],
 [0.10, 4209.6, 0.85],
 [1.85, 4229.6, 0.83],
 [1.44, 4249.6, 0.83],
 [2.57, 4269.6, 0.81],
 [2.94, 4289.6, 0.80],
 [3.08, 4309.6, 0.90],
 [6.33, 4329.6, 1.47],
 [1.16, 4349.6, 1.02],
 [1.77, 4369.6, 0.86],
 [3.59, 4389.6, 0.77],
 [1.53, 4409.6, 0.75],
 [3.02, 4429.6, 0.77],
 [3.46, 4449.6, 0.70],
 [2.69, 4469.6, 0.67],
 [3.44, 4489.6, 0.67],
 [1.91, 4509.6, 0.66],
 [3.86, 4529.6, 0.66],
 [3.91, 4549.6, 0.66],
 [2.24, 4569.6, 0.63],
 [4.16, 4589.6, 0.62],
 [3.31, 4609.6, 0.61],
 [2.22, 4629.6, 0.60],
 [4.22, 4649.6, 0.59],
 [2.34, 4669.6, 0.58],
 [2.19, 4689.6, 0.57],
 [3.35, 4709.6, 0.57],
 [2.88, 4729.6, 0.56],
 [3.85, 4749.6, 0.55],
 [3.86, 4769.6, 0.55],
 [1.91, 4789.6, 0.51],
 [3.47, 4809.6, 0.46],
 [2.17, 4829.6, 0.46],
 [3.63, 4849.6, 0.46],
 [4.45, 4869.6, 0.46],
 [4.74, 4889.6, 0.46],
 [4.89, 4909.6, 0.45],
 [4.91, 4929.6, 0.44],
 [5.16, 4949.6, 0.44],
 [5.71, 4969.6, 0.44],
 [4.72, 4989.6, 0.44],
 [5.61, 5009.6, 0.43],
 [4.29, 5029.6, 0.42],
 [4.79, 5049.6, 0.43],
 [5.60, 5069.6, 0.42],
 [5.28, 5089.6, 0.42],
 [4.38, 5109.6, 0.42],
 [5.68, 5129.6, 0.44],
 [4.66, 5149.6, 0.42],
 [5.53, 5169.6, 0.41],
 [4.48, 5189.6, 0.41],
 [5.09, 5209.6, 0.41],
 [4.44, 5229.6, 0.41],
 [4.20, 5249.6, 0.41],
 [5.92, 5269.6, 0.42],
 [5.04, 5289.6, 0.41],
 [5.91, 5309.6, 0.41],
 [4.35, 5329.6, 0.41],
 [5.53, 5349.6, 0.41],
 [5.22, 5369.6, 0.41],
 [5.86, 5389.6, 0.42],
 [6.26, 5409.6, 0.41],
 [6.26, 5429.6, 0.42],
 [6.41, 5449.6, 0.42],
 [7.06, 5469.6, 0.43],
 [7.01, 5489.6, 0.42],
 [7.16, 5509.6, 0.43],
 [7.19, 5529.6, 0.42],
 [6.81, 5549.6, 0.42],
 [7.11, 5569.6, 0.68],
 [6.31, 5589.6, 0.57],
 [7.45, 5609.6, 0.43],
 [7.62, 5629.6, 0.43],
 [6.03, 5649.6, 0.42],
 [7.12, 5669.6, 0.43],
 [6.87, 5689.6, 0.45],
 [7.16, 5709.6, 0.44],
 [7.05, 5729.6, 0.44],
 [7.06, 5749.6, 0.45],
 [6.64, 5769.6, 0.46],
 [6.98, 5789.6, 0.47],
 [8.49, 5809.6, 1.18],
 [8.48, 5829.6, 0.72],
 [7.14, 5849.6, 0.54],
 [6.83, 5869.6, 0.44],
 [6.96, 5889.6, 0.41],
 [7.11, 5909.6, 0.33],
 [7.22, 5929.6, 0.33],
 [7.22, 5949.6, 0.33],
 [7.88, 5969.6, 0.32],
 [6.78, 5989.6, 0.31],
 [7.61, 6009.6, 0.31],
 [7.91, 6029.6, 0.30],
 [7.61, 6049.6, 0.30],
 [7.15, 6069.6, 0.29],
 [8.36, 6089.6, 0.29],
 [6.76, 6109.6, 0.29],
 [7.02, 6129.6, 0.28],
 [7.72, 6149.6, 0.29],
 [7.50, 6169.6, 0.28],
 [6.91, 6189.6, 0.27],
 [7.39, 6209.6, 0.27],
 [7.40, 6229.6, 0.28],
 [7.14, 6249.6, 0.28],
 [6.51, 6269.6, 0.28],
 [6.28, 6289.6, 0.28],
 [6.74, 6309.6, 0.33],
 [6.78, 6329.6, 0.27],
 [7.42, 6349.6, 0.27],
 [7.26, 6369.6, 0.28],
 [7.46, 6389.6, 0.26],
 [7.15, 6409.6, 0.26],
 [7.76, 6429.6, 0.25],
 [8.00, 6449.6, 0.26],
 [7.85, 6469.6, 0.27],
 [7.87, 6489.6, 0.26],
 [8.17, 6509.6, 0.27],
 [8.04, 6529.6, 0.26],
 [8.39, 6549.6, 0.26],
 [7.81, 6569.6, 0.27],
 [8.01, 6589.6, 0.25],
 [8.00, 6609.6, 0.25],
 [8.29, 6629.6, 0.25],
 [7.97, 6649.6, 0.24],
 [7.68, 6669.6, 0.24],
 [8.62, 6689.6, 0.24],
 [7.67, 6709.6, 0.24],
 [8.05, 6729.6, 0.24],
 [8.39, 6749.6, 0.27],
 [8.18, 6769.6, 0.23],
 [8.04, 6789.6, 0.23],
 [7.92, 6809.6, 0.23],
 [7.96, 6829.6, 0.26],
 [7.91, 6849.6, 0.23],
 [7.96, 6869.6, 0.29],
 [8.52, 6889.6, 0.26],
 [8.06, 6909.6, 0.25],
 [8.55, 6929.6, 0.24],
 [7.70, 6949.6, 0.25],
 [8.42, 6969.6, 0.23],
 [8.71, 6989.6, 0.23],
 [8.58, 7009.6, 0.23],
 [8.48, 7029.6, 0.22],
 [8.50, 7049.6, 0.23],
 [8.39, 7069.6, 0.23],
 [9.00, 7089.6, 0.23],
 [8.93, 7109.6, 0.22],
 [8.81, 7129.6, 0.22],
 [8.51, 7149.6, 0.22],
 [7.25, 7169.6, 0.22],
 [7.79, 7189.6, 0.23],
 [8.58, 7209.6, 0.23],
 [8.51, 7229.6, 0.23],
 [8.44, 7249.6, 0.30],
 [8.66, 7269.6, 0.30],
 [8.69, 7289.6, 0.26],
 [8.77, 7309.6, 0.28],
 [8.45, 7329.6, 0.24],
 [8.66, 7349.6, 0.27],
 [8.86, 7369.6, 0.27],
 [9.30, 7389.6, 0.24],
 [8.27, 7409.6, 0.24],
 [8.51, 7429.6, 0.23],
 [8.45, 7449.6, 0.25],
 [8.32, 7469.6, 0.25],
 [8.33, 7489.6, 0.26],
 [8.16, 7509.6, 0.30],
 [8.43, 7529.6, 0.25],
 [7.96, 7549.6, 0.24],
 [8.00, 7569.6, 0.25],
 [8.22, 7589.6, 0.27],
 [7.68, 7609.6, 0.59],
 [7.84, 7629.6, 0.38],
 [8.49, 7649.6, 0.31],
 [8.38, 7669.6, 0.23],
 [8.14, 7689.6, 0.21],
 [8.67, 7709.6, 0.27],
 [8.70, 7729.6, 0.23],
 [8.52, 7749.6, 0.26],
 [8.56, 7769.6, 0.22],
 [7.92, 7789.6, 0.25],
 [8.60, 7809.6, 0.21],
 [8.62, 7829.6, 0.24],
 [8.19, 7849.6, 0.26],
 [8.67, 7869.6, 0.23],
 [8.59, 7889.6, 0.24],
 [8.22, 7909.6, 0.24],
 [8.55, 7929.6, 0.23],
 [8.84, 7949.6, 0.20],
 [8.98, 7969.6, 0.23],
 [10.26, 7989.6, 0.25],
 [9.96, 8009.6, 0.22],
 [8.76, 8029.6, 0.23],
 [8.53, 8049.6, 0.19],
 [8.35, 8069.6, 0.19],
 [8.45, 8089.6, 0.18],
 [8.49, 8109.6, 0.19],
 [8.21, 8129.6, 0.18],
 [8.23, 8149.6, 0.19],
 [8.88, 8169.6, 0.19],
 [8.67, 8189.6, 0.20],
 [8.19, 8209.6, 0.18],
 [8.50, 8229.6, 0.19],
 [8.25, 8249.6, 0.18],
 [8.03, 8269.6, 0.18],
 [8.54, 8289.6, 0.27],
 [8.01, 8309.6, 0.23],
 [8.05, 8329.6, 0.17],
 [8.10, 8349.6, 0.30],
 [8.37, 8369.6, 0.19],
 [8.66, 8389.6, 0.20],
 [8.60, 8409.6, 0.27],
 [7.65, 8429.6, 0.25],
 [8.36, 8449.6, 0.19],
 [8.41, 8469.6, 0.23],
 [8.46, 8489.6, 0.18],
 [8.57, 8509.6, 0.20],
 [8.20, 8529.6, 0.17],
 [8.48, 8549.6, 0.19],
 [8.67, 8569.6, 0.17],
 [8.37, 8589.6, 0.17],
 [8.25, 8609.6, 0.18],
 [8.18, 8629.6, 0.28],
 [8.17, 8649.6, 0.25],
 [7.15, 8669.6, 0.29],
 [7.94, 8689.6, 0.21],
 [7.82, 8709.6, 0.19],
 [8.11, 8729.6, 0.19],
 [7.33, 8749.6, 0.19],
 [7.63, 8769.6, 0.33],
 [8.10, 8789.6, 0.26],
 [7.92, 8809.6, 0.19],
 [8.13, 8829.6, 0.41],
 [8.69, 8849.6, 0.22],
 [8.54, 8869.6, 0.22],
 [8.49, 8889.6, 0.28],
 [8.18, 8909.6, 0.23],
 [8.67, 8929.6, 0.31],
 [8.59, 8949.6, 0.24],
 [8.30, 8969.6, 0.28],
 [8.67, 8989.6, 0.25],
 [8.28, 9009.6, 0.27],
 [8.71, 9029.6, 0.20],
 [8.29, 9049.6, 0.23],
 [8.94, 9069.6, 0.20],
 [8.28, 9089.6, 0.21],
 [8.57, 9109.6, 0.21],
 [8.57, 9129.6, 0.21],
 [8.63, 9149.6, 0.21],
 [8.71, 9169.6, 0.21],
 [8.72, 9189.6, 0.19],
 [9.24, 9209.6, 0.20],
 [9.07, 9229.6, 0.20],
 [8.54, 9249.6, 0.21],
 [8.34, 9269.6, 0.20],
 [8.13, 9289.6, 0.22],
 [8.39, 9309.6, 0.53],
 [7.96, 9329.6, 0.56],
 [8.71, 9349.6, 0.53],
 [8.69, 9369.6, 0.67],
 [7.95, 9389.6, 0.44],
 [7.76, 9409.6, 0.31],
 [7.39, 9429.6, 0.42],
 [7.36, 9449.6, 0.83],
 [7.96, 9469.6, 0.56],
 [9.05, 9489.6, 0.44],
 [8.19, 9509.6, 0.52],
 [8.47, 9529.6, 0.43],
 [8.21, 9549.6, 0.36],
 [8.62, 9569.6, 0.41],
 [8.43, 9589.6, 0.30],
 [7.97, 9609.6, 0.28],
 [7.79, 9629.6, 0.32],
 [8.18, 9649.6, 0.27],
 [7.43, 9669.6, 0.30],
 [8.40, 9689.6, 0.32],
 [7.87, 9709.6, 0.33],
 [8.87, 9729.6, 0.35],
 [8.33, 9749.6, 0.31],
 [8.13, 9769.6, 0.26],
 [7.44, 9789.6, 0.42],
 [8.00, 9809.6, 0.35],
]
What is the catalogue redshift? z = 0.22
